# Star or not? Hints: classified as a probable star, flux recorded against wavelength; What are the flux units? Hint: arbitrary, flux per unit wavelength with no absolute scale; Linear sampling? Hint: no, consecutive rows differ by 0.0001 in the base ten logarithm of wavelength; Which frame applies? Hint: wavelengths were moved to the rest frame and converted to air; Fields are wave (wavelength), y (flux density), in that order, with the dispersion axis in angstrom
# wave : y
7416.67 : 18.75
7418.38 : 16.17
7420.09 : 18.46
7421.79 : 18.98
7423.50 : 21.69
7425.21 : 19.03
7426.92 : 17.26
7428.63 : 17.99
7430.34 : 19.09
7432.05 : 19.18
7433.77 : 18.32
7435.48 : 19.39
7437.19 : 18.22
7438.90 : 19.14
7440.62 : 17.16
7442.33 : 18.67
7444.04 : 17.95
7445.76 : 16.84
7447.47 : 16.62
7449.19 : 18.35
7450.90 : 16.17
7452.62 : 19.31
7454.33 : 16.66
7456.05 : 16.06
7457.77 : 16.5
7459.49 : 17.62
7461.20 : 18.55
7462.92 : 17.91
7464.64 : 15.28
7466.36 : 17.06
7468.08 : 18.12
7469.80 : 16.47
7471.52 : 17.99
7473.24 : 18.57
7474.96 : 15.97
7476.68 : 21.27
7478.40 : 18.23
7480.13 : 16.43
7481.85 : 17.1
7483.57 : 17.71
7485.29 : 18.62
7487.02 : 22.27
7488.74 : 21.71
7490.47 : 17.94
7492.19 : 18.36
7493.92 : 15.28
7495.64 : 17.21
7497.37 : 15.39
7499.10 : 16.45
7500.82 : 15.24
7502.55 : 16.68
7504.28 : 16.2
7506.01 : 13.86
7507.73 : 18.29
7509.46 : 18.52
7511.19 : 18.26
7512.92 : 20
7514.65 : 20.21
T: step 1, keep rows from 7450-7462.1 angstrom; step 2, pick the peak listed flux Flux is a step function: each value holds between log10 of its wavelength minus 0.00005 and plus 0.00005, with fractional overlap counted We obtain 19.31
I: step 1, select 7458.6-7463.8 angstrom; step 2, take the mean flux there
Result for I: 18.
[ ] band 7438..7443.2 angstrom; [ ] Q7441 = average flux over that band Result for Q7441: 18.3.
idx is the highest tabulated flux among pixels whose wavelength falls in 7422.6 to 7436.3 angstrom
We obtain 21.69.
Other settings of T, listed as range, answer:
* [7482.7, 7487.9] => 22.27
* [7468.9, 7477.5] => 21.27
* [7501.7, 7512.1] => 18.52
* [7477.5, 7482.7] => 18.23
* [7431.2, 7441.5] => 19.39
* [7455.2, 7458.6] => 16.5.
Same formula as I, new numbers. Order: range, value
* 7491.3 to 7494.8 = 16.9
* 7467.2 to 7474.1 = 17.8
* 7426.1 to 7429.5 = 17.6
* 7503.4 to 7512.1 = 17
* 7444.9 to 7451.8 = 17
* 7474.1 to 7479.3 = 18.5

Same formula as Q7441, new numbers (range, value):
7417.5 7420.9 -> 17.3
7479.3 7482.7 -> 16.8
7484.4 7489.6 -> 20.9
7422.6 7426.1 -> 20.3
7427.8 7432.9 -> 18.8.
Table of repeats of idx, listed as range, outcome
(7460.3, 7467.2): 18.55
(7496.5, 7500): 16.45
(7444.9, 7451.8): 18.35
